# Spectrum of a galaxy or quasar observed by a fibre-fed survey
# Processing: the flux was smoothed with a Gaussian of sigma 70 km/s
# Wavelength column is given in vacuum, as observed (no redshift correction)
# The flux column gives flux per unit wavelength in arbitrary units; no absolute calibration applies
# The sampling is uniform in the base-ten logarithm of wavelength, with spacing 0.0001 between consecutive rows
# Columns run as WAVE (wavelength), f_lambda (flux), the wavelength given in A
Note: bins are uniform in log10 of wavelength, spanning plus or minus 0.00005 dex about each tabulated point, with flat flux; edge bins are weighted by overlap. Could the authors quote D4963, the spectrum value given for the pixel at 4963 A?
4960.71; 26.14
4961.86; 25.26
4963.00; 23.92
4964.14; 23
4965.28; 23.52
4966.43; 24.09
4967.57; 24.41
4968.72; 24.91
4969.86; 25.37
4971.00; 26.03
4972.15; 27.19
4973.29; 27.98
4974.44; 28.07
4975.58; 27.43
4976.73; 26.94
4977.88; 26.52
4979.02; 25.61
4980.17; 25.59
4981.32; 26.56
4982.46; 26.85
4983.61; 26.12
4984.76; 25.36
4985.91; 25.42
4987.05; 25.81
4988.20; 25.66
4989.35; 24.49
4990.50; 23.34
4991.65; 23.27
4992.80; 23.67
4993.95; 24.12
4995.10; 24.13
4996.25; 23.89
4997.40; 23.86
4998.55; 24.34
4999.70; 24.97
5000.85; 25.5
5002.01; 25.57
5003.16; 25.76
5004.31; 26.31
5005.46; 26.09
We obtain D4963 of 23.92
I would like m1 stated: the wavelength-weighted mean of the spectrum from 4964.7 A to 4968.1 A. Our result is 24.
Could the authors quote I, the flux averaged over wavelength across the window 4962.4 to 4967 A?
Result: 23.7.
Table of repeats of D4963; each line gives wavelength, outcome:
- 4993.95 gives 24.12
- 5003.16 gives 25.76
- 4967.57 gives 24.41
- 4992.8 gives 23.67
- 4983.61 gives 26.12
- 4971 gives 26.03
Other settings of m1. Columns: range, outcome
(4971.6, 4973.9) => 27.6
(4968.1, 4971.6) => 25.4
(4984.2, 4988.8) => 25.6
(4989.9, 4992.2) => 23.3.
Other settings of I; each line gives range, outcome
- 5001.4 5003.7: 25.6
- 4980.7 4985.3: 26.2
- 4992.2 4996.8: 23.9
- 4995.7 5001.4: 24.5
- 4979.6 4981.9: 26.1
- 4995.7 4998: 23.9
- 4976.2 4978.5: 26.7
